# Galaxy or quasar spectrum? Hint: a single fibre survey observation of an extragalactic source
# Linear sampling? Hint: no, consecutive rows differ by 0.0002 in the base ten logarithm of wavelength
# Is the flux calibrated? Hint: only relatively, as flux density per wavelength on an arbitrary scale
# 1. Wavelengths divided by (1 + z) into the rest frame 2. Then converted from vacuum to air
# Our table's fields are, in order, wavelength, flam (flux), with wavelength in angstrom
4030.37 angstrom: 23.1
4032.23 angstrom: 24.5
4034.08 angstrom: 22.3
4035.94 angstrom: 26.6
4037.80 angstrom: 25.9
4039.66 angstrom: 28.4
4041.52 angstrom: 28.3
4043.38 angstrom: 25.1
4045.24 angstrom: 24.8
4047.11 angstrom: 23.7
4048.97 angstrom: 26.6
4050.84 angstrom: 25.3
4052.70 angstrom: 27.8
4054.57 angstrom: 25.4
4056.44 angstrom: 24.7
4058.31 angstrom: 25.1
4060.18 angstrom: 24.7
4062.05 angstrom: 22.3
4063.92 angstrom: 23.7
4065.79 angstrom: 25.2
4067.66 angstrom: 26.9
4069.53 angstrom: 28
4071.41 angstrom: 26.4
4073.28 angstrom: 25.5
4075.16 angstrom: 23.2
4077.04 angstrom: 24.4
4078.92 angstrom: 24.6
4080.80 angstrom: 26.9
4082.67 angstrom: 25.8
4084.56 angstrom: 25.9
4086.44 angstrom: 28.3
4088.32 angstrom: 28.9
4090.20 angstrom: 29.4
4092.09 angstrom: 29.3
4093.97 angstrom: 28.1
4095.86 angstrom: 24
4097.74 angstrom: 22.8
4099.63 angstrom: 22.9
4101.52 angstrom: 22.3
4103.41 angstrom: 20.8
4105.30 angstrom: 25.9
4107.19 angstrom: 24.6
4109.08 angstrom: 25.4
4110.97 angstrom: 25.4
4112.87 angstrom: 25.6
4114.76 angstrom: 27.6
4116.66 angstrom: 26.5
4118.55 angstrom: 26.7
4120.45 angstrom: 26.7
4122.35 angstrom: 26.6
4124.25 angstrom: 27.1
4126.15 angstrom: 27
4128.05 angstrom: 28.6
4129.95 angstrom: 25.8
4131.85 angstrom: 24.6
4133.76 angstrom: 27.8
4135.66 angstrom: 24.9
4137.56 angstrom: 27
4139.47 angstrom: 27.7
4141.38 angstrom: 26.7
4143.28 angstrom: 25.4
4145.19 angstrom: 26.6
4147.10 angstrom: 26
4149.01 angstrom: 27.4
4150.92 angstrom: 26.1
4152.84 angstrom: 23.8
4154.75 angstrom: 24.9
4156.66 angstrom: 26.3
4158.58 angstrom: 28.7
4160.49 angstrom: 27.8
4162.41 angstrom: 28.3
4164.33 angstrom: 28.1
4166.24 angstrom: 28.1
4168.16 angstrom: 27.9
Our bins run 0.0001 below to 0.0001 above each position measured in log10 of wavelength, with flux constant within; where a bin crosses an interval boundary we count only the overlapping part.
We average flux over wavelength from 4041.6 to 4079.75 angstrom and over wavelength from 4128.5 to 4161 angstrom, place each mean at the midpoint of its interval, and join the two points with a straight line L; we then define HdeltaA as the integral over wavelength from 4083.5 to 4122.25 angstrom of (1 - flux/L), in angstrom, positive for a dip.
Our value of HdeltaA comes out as -0.1 angstrom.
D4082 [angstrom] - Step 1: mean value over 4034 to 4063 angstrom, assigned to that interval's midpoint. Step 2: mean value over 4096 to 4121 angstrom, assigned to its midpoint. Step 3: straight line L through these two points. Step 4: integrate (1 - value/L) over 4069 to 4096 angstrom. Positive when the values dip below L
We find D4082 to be -1.63 angstrom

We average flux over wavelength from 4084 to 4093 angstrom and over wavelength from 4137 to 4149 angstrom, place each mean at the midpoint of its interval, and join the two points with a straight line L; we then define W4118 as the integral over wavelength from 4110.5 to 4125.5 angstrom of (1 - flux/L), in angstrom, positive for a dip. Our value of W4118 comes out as 0.5 angstrom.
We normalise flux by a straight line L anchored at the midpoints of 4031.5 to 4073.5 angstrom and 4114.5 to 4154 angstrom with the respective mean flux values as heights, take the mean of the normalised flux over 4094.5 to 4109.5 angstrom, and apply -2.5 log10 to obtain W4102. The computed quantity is 0.11 mag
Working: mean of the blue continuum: 25.5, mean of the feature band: 23.6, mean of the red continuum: 26.5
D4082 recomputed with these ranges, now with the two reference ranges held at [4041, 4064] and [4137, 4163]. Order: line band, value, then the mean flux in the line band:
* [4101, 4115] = 0.7 angstrom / 24.6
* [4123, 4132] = -0.2 angstrom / 26.8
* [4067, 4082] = -0.1 angstrom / 25.7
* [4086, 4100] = -0.6 angstrom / 26.8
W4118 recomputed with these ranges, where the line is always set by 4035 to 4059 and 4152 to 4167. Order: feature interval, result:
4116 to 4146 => 0.2 angstrom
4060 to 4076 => 0.6 angstrom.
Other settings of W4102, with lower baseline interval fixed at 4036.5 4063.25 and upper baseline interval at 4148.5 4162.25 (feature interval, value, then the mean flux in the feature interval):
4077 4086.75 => -0.005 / 26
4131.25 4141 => -0.006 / 26.5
